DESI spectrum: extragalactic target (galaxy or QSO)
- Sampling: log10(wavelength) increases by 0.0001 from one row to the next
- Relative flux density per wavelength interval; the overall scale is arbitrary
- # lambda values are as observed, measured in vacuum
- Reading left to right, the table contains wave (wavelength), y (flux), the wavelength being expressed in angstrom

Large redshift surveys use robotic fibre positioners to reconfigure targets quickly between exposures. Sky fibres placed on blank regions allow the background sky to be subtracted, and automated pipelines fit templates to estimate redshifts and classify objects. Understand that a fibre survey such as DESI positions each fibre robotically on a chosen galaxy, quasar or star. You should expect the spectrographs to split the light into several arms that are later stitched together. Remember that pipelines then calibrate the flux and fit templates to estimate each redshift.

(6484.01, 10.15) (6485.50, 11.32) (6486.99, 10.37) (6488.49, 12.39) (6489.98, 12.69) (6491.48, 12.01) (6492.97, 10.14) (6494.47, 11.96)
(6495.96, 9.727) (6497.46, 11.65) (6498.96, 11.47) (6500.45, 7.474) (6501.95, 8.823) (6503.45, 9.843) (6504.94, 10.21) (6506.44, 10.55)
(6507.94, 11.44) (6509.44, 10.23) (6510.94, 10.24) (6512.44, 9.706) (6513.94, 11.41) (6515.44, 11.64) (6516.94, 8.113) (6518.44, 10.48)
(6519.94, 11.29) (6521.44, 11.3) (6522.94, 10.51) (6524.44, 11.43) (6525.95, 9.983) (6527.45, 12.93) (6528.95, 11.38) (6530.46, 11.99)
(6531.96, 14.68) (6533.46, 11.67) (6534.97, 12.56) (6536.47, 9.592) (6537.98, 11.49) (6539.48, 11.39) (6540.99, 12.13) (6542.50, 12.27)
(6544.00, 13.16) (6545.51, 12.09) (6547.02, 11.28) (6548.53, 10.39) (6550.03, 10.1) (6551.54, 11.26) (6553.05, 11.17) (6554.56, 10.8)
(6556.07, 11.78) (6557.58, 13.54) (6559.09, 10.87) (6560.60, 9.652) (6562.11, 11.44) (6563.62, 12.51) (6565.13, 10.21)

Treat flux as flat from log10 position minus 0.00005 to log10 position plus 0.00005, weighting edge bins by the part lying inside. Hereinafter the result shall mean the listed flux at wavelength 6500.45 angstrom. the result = 7.474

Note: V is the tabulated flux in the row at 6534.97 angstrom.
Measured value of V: 12.56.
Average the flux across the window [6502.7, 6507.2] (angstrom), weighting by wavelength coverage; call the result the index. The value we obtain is 10.2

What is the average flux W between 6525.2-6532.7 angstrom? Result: 12.2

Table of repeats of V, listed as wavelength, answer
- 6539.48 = 11.39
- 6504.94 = 10.21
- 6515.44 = 11.64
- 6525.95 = 9.983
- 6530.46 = 11.99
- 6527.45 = 12.93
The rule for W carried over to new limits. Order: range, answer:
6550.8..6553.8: 11.2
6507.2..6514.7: 10.6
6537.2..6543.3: 11.8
